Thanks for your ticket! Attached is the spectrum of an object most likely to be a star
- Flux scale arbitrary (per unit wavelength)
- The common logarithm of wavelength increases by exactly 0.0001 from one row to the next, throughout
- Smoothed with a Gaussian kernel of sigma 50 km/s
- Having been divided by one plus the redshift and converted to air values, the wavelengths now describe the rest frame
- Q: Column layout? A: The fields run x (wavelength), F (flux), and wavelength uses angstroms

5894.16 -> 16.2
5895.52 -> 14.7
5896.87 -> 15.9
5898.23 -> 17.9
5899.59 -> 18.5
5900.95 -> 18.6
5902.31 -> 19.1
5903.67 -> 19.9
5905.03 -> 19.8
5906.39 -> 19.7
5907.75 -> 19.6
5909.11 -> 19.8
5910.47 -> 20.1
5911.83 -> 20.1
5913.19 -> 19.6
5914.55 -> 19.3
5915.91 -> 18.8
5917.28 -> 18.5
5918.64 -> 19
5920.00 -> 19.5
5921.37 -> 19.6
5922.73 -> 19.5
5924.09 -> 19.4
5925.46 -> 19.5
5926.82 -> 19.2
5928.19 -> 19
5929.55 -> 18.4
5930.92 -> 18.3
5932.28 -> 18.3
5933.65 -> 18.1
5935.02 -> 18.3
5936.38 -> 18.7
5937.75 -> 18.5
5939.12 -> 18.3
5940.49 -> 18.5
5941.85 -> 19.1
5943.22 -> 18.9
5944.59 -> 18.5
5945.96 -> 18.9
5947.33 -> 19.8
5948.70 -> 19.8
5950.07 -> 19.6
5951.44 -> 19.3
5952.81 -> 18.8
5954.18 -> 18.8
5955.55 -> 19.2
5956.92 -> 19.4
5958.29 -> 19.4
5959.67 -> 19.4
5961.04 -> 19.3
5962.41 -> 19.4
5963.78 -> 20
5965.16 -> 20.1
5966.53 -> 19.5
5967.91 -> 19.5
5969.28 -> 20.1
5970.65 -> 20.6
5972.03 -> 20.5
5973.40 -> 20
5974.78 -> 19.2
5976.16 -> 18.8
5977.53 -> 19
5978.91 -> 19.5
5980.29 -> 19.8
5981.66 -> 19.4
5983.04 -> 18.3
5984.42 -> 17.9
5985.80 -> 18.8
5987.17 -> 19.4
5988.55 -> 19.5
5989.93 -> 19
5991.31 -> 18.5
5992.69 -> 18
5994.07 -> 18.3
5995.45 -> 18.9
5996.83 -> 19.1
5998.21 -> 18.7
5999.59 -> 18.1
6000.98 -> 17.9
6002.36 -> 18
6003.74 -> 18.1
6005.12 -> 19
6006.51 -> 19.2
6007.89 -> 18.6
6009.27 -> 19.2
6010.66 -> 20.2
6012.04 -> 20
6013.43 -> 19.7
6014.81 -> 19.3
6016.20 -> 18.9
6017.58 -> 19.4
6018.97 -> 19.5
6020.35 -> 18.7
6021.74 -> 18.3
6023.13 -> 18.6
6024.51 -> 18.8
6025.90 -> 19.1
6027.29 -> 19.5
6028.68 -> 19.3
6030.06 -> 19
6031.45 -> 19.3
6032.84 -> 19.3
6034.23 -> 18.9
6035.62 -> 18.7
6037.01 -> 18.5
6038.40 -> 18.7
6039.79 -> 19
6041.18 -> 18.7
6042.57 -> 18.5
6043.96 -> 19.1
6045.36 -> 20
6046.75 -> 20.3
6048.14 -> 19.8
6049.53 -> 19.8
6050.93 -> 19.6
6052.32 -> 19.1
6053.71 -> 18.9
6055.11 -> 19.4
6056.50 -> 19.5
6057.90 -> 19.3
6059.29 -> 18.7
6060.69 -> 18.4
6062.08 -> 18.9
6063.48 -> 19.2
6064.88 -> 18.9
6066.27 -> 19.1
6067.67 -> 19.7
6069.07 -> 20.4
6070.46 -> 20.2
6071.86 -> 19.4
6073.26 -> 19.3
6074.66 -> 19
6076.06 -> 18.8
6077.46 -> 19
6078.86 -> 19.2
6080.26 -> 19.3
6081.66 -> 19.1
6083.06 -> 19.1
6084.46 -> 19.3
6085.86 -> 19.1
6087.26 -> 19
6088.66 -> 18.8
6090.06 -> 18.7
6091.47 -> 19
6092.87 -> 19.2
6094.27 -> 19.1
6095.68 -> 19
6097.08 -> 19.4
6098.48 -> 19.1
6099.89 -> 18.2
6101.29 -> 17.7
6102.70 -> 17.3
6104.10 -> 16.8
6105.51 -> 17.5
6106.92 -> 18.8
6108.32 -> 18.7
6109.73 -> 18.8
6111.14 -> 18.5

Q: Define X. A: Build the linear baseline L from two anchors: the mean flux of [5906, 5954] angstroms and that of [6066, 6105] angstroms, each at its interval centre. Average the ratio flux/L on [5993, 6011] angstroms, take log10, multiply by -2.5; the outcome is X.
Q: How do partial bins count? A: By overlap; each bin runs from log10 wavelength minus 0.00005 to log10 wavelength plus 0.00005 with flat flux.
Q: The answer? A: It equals 0.02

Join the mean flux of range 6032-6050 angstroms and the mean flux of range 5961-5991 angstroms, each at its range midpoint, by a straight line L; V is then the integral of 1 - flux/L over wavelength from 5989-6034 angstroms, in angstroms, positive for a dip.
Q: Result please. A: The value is 0.85 angstroms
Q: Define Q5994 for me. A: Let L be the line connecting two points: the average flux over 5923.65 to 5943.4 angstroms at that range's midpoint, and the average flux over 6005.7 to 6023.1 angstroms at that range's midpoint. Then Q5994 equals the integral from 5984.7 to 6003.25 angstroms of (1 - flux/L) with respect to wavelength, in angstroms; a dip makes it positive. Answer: 0.5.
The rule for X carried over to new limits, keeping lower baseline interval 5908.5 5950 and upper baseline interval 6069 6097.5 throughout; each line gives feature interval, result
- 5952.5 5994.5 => -0.011 mag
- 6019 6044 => 0.013 mag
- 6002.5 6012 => 0.003 mag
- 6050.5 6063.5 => 0.004 mag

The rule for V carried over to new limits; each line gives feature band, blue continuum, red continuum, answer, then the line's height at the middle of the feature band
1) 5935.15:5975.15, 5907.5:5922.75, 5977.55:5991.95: -0.3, 19.2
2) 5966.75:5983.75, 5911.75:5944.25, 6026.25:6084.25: -0.5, 19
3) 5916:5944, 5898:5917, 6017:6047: 0.7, 19.3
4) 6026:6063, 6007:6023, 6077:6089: 0.0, 19.2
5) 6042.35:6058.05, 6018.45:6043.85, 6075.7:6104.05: -0.5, 18.9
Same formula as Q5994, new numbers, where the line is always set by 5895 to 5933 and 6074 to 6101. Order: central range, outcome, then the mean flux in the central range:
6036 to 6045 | 0.09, 18.8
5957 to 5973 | -0.70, 19.8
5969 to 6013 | -0.18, 19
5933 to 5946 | 0.26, 18.6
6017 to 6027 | 0.02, 18.9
